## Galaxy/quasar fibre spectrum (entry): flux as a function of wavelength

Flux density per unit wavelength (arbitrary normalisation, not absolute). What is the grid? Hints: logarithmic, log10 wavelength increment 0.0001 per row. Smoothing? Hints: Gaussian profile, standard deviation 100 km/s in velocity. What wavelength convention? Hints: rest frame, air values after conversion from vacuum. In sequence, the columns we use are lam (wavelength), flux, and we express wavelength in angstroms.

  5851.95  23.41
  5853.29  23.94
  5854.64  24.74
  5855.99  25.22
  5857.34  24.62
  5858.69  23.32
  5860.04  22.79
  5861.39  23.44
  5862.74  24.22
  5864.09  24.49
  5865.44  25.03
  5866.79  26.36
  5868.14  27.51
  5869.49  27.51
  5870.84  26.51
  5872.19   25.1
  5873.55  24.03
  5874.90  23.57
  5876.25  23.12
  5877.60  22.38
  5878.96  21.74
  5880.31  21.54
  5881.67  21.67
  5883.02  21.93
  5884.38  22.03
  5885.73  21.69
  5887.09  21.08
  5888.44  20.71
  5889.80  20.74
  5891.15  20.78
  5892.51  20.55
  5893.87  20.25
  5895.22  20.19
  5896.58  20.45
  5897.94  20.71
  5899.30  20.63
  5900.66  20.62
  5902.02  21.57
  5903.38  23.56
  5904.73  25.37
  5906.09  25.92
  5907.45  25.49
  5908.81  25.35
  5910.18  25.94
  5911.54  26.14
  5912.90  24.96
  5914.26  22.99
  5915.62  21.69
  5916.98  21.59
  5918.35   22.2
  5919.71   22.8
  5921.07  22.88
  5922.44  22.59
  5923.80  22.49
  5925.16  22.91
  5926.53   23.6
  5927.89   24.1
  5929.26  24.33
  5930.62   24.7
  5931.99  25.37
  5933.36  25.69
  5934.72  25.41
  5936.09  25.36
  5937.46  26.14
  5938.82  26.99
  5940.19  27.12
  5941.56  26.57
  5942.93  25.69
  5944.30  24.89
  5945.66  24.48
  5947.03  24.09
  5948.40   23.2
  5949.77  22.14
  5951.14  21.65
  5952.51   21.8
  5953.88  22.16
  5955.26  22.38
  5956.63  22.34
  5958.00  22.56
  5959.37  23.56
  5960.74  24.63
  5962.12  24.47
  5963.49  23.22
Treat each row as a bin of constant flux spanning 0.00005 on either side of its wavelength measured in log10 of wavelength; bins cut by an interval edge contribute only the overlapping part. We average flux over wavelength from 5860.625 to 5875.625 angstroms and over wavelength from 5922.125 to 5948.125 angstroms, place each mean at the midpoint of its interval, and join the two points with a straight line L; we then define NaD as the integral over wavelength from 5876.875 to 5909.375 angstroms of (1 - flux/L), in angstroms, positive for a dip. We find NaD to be 4.1 angstroms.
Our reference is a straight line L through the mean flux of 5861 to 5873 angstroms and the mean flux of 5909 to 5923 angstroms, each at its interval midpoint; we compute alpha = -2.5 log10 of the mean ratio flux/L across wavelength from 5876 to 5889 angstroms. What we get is 0.15 mag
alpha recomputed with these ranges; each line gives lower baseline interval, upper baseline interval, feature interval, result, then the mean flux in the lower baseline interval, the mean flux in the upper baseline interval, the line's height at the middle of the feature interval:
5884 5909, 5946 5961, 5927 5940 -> -0.13 mag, 21.9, 22.8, 22.5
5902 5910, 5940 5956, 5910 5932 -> 0.04 mag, 24.9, 23.7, 24.5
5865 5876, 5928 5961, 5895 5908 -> 0.12 mag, 25.6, 24.3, 25.1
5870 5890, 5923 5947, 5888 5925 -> 0.06 mag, 22.6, 25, 23.8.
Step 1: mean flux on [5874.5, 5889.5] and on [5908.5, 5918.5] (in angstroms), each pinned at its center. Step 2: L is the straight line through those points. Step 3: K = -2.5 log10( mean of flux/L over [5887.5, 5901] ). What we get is 0.10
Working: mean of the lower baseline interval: 21.9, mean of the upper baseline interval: 23.9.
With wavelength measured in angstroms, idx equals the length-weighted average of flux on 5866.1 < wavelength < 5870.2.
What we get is 27.1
